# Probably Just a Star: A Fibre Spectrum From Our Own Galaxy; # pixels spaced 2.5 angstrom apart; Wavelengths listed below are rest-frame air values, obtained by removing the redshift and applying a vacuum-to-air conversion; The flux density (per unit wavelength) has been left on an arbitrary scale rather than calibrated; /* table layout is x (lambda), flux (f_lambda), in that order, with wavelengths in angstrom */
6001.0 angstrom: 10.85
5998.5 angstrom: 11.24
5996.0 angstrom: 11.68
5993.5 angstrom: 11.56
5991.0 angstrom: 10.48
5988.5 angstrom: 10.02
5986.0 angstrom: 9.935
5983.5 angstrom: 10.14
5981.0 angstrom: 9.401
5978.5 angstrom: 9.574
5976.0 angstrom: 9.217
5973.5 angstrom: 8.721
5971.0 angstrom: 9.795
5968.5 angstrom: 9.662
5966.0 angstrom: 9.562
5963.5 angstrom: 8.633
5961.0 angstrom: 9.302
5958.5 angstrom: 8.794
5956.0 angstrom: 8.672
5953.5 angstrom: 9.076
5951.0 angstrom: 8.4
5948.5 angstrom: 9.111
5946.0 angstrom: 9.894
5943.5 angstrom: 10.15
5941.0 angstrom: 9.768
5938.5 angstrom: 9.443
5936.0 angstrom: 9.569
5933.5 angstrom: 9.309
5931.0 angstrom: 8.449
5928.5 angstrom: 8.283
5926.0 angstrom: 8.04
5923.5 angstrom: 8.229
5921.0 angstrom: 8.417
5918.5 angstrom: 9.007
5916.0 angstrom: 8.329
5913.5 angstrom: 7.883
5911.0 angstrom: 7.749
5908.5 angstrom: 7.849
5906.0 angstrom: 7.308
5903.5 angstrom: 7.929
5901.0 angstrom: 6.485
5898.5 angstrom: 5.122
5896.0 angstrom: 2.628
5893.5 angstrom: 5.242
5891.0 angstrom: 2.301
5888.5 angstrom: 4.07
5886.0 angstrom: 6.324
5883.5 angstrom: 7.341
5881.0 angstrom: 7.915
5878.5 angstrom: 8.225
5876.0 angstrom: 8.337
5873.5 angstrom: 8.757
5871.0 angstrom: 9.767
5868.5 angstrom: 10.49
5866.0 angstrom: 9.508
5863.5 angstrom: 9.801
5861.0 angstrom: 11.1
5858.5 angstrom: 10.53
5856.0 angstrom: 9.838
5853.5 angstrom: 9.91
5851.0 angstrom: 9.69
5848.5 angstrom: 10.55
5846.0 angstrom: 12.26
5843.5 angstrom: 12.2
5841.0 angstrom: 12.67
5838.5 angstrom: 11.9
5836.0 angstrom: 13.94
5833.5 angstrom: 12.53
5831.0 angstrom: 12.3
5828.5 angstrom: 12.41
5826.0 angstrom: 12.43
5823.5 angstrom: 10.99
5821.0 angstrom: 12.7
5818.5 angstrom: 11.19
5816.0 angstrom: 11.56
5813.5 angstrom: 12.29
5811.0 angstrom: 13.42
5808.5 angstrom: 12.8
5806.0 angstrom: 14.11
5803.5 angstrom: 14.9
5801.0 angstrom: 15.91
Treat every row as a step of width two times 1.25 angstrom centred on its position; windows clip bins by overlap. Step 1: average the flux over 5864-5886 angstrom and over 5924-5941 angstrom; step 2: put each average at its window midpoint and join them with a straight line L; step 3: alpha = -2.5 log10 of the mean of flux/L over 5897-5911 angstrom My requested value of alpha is 0.258 mag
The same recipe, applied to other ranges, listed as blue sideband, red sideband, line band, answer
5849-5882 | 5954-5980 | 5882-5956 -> 0.22 mag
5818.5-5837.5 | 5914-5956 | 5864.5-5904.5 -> 0.47 mag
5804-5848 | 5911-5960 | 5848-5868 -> 0.13 mag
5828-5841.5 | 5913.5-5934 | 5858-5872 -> 0.10 mag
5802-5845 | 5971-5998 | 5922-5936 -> 0.27 mag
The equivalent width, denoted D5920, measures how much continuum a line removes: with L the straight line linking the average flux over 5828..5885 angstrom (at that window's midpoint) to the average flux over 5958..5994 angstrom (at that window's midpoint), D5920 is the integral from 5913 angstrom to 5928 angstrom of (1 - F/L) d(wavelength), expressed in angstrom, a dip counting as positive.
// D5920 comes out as 2.5 angstrom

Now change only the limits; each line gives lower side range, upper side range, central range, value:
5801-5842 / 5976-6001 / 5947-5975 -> 4.4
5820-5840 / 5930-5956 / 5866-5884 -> 3.8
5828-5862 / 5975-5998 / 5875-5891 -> 6.5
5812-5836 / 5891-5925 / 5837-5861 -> -1.1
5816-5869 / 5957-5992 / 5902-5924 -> 4.9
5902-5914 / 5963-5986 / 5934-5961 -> -1.7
